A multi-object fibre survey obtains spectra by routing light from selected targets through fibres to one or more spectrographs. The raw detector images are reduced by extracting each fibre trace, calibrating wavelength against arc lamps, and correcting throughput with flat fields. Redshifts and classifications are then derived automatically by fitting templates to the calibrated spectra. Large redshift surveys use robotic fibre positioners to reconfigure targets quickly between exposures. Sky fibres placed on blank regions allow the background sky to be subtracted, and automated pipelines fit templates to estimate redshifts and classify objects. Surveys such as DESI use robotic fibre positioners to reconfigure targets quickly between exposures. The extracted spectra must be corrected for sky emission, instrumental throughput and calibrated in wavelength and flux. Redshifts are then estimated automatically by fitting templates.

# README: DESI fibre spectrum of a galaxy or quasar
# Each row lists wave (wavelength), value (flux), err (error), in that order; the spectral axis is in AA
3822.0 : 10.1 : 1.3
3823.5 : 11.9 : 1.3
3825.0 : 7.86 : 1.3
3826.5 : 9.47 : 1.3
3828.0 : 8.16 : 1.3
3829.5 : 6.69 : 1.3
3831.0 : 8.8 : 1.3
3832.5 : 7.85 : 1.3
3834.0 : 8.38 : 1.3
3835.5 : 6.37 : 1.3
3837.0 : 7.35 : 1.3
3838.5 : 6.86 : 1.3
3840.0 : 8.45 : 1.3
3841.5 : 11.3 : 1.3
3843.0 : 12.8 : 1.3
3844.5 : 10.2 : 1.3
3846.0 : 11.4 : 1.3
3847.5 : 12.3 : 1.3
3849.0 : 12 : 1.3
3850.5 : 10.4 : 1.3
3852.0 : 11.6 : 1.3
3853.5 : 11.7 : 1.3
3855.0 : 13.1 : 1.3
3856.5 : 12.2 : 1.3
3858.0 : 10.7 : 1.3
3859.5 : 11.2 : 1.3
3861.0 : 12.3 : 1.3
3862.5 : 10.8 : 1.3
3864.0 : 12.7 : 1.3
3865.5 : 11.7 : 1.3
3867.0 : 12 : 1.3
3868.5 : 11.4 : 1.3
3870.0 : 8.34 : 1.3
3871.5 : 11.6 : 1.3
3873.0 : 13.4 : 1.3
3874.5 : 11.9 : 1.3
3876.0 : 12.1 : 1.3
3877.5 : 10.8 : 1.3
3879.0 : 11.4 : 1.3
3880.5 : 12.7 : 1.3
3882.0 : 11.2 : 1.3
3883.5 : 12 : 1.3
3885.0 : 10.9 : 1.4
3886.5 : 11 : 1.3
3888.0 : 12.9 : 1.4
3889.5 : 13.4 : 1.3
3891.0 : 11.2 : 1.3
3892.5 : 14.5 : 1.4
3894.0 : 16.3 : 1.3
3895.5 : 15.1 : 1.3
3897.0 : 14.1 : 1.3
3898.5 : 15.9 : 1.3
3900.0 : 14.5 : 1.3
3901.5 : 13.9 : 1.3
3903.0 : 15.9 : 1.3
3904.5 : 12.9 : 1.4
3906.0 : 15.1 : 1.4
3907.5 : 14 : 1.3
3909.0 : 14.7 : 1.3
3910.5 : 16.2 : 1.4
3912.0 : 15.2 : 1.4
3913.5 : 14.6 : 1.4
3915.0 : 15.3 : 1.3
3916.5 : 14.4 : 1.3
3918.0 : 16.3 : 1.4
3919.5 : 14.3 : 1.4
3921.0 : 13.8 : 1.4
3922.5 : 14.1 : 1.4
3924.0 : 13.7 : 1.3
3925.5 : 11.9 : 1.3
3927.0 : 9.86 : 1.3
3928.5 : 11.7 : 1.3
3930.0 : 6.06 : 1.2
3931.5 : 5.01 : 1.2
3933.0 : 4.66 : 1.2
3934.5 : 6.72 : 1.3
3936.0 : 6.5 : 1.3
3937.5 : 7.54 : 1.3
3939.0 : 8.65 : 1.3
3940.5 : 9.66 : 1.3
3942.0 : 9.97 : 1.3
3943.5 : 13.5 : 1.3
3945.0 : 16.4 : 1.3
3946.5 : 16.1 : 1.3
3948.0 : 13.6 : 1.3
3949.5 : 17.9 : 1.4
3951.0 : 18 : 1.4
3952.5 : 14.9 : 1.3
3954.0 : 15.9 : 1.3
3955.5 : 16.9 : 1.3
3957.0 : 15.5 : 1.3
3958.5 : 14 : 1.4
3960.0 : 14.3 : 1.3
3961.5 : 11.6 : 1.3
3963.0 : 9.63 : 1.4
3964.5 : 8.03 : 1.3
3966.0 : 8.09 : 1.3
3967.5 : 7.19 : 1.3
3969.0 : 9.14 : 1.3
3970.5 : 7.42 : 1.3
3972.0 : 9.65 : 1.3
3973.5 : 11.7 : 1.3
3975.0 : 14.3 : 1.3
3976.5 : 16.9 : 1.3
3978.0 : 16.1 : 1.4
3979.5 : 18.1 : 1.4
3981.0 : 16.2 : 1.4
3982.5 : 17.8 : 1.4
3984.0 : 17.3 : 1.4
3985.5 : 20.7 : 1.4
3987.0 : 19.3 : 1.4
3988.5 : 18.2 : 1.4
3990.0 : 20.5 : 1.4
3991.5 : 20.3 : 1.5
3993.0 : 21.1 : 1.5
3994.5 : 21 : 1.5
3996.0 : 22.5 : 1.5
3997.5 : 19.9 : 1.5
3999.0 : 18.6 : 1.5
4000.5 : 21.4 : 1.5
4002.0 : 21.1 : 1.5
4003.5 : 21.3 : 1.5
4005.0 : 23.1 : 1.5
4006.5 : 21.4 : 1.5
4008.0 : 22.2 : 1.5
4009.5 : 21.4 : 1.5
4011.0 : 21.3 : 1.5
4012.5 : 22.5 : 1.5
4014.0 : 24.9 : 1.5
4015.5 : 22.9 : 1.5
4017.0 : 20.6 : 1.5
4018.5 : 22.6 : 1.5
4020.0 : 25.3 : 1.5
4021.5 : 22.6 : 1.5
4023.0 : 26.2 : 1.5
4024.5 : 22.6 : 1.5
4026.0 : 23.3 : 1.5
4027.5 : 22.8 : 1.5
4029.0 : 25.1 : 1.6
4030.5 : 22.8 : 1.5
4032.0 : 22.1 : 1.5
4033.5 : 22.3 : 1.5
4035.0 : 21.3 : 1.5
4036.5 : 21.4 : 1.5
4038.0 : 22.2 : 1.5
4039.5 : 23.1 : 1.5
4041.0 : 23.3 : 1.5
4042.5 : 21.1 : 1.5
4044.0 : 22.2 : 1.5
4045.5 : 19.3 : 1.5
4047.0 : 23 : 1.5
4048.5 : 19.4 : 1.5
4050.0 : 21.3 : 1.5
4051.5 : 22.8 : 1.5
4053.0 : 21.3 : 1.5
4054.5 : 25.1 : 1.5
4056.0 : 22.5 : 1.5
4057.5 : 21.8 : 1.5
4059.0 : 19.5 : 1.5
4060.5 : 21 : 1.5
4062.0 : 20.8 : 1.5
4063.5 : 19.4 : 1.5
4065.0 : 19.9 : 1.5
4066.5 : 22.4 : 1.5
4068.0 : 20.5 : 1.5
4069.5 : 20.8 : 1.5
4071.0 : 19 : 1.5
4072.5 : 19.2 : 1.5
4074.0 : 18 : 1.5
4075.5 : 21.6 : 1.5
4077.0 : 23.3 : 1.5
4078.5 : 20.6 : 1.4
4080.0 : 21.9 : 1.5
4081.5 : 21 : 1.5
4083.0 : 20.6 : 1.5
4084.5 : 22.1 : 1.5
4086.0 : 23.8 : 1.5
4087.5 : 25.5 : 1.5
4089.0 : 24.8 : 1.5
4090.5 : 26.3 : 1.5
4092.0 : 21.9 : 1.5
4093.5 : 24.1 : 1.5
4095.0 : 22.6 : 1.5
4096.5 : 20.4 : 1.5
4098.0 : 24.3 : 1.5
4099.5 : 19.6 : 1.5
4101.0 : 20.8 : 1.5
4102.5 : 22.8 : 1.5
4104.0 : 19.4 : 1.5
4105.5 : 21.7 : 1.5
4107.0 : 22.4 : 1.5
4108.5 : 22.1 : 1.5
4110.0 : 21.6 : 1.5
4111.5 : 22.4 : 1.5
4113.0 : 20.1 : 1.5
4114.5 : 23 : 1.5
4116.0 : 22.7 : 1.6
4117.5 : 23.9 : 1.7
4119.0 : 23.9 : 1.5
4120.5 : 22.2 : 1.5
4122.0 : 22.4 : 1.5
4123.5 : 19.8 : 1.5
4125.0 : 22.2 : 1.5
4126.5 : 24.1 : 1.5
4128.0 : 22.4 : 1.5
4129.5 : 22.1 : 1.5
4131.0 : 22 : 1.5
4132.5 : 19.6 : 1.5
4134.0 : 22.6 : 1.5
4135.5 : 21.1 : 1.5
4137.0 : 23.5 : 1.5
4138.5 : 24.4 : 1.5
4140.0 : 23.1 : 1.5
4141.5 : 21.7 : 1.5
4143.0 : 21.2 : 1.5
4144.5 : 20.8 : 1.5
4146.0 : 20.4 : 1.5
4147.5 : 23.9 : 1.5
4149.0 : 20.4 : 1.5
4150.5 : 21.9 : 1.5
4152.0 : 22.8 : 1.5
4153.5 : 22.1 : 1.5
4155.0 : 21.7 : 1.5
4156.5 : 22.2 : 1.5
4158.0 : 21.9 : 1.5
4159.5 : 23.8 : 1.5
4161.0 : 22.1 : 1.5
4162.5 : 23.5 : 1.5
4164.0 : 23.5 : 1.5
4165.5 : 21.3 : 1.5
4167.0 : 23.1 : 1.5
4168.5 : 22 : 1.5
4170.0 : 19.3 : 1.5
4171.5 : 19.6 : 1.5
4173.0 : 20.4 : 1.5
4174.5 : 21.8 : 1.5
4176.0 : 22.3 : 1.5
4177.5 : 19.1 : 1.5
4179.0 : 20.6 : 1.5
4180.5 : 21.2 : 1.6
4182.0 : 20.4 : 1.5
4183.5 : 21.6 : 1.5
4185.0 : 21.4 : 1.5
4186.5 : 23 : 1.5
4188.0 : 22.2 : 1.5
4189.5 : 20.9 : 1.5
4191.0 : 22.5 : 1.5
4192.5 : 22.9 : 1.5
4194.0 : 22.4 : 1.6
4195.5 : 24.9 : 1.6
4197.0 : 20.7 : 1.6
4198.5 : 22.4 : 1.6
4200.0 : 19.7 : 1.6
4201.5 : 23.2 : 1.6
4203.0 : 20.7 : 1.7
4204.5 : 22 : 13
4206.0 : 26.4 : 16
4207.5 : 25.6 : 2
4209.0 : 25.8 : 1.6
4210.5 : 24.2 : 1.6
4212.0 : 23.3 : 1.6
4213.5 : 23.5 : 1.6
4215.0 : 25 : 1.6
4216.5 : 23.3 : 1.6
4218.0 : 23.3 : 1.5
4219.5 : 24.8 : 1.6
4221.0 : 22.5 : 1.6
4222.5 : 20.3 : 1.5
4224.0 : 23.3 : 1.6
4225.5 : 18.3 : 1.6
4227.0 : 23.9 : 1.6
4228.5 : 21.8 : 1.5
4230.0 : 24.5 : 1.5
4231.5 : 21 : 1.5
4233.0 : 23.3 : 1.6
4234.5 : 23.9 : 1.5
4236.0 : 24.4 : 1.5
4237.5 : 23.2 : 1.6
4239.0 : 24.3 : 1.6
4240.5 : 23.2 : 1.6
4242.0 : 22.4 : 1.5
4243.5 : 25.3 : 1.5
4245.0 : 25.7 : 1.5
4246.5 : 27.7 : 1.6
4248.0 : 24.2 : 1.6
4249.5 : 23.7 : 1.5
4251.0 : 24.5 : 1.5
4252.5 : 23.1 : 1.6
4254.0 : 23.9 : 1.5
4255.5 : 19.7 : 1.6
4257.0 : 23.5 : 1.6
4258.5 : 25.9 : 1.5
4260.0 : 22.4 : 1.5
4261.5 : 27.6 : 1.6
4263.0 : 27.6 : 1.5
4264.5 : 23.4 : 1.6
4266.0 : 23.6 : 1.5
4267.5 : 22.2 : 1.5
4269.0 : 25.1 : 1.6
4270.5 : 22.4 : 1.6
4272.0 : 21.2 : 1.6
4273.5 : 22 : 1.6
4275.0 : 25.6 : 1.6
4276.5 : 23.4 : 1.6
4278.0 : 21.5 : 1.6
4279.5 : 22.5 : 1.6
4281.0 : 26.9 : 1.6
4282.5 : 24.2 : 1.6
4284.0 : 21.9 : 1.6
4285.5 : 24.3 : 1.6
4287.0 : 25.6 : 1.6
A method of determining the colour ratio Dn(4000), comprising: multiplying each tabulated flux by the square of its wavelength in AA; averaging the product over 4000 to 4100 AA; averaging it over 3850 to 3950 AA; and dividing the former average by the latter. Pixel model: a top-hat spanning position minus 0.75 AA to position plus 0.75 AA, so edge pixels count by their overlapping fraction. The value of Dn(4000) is 1.9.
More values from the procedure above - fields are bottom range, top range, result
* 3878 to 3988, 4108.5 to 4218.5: 1.90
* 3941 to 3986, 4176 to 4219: 1.83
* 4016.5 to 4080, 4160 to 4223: 1.10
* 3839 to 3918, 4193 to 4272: 2.21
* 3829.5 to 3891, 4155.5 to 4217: 2.40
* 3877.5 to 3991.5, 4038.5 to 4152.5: 1.78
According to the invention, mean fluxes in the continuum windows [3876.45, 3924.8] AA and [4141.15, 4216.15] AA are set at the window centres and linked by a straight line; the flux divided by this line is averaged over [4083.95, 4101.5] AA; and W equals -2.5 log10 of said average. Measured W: -0.177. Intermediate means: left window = 13.8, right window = 22.2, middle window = 23.1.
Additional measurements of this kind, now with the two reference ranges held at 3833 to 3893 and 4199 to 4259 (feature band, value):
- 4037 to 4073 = -0.21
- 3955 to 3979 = 0.23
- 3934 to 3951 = 0.17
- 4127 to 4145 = -0.09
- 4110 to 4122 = -0.15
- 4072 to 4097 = -0.19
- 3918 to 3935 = 0.25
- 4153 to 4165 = -0.07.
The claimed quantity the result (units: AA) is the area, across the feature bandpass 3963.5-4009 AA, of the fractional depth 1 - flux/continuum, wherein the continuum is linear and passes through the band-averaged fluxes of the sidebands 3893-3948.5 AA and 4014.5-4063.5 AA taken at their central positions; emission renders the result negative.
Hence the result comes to 3.0 AA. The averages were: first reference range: 12.7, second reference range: 22.3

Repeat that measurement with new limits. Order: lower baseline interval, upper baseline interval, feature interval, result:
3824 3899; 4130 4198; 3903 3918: -2.3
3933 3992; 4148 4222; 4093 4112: -2.7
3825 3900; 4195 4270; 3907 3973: 7.9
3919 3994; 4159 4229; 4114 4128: -2.2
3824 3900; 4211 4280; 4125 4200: -3.9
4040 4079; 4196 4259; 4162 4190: 1.6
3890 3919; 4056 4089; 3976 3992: -0.5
